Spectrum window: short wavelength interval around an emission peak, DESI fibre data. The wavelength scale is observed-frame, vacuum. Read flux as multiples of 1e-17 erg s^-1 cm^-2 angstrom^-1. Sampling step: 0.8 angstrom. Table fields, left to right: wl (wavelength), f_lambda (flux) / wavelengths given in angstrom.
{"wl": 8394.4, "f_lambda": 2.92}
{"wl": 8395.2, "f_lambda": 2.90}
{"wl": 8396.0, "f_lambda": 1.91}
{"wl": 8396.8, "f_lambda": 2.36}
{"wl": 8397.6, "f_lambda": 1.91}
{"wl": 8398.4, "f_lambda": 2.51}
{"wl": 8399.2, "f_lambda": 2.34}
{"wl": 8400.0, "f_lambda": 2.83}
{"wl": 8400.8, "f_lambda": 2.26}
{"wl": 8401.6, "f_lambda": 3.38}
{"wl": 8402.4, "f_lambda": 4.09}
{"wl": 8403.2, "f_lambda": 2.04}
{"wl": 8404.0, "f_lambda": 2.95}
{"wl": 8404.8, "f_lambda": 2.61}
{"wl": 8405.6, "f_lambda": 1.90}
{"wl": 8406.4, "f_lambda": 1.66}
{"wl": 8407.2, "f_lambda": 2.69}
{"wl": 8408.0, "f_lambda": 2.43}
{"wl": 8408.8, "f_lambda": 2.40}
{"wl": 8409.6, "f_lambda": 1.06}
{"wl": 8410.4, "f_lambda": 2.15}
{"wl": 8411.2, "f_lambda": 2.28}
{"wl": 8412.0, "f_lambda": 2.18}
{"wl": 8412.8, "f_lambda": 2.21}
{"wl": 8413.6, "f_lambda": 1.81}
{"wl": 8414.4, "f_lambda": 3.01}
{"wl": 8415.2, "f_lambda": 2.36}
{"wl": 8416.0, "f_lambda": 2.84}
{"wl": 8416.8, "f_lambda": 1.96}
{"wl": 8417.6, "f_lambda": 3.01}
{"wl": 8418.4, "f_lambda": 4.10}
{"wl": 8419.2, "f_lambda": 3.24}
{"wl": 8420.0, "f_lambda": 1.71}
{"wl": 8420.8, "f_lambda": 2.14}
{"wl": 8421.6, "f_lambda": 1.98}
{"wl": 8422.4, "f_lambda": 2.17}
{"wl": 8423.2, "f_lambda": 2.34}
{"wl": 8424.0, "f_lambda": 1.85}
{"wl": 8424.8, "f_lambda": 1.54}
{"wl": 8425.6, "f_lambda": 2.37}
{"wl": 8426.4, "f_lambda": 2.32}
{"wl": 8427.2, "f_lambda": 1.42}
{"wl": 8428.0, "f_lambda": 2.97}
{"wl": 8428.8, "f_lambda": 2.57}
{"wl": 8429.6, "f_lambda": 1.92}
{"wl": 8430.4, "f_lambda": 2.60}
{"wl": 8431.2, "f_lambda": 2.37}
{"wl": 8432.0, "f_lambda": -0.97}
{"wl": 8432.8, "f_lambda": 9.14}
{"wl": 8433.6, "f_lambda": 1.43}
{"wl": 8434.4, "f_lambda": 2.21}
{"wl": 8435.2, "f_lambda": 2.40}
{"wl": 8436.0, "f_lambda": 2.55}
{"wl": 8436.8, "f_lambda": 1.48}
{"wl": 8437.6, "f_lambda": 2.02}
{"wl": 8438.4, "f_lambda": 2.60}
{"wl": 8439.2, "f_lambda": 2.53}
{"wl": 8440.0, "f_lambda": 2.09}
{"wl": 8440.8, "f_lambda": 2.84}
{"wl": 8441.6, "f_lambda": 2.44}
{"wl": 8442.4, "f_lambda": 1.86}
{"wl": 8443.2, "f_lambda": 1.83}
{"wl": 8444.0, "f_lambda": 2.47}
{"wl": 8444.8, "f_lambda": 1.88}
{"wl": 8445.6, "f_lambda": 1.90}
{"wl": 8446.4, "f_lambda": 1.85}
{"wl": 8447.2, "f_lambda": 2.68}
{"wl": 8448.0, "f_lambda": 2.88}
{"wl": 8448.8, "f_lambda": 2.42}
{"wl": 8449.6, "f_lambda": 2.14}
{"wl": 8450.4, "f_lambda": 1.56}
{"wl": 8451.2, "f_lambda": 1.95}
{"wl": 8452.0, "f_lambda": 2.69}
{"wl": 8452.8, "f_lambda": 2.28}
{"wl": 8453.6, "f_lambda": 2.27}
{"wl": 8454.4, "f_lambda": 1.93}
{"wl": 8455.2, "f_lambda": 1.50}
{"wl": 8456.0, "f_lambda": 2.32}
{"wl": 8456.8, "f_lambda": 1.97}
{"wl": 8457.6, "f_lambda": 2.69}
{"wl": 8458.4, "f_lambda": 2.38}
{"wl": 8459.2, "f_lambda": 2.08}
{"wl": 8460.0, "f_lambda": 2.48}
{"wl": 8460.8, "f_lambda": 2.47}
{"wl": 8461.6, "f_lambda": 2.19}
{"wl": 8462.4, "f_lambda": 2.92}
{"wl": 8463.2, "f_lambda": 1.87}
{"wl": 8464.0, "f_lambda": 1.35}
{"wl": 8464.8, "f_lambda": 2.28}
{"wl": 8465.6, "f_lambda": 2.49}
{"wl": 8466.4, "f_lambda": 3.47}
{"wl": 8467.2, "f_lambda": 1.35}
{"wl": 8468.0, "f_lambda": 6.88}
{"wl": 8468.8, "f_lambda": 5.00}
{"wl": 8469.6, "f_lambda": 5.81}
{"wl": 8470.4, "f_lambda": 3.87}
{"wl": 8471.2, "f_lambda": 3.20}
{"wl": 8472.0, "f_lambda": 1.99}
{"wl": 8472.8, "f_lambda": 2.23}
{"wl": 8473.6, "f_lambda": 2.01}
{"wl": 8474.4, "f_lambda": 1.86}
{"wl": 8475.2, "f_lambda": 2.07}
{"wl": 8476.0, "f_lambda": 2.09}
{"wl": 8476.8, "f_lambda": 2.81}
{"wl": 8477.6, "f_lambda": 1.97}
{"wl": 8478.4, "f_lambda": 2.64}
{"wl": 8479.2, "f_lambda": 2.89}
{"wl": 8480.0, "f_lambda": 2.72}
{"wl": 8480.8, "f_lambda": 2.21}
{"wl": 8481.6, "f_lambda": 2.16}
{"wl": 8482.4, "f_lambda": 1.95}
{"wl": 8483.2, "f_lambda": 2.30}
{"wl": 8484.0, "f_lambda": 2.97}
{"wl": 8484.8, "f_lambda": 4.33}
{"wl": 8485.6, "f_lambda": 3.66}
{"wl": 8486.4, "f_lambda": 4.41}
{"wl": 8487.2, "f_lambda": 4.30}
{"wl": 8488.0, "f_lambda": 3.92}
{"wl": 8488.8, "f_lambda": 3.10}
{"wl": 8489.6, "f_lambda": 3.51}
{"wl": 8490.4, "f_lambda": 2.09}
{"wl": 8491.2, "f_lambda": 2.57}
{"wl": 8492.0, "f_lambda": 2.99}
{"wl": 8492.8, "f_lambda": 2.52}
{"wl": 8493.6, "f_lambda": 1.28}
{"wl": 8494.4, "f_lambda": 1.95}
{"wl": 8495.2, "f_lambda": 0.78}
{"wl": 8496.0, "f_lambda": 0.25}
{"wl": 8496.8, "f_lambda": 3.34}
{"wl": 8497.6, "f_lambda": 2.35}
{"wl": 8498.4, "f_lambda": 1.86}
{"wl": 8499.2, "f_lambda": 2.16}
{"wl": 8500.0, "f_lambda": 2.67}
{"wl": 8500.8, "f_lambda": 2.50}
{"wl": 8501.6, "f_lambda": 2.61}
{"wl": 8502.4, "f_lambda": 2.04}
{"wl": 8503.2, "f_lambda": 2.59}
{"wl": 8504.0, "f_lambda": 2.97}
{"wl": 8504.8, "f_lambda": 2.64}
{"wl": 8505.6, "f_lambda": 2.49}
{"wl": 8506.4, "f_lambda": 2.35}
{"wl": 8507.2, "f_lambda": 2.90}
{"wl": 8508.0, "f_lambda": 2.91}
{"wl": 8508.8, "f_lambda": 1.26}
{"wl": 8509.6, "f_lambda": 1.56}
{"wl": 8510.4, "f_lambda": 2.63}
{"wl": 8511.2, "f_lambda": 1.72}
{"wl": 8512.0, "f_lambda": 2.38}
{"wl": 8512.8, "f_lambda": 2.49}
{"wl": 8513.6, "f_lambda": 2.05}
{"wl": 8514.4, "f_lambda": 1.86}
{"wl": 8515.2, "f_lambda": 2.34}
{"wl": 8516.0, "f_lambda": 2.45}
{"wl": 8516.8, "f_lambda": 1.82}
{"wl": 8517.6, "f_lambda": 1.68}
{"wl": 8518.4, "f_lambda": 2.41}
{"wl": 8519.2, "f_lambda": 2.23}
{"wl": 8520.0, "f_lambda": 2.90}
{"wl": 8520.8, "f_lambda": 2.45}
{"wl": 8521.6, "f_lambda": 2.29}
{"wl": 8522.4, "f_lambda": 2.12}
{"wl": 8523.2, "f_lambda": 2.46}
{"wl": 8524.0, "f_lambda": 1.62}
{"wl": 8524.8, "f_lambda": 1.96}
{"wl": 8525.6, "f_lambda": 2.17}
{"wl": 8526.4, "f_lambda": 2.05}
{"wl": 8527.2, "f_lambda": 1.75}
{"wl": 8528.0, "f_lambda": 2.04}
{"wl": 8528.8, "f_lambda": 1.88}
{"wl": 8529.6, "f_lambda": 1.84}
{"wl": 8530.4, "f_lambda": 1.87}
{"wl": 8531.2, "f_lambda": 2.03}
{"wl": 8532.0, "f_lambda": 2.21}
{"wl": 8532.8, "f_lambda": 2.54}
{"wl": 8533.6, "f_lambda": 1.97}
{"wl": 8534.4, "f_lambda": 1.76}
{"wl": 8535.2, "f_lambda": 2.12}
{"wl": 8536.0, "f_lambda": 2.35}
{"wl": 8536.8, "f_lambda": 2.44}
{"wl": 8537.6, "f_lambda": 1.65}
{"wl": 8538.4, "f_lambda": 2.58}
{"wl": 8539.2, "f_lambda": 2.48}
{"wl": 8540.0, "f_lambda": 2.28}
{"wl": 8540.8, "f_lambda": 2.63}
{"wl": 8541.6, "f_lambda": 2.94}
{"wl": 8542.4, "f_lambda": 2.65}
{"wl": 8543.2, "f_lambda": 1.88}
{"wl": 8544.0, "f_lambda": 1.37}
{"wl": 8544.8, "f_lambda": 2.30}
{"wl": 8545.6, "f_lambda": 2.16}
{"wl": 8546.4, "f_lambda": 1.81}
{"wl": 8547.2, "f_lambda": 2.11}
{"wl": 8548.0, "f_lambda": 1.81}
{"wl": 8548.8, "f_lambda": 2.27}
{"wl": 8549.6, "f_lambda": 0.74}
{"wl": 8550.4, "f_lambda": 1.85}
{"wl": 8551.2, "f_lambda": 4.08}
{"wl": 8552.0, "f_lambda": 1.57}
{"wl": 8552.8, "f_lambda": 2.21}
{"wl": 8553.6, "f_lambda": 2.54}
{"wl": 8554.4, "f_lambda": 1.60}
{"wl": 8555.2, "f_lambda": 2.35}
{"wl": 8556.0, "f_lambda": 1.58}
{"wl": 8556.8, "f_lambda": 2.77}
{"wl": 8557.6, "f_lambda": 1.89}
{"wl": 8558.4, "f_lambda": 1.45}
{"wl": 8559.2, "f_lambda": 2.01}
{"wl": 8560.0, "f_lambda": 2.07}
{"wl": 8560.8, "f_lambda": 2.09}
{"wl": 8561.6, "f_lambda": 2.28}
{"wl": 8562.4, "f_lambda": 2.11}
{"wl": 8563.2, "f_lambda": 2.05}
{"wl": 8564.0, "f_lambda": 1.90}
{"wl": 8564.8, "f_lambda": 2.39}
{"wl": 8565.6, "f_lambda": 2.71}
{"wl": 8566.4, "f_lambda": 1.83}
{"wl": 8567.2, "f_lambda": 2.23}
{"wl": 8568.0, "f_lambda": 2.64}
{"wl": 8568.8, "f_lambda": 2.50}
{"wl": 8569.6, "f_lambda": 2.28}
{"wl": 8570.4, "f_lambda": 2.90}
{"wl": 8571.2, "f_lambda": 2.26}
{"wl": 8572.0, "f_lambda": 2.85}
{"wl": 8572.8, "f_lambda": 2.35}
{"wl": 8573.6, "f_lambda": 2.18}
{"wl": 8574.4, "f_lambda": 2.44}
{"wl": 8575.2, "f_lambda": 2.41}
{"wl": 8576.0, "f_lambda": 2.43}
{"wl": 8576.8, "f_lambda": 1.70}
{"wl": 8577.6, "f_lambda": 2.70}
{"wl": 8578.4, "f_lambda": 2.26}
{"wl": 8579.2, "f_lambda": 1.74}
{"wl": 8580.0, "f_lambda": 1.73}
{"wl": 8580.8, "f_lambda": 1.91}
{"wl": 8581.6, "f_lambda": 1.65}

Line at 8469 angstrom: [S II]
